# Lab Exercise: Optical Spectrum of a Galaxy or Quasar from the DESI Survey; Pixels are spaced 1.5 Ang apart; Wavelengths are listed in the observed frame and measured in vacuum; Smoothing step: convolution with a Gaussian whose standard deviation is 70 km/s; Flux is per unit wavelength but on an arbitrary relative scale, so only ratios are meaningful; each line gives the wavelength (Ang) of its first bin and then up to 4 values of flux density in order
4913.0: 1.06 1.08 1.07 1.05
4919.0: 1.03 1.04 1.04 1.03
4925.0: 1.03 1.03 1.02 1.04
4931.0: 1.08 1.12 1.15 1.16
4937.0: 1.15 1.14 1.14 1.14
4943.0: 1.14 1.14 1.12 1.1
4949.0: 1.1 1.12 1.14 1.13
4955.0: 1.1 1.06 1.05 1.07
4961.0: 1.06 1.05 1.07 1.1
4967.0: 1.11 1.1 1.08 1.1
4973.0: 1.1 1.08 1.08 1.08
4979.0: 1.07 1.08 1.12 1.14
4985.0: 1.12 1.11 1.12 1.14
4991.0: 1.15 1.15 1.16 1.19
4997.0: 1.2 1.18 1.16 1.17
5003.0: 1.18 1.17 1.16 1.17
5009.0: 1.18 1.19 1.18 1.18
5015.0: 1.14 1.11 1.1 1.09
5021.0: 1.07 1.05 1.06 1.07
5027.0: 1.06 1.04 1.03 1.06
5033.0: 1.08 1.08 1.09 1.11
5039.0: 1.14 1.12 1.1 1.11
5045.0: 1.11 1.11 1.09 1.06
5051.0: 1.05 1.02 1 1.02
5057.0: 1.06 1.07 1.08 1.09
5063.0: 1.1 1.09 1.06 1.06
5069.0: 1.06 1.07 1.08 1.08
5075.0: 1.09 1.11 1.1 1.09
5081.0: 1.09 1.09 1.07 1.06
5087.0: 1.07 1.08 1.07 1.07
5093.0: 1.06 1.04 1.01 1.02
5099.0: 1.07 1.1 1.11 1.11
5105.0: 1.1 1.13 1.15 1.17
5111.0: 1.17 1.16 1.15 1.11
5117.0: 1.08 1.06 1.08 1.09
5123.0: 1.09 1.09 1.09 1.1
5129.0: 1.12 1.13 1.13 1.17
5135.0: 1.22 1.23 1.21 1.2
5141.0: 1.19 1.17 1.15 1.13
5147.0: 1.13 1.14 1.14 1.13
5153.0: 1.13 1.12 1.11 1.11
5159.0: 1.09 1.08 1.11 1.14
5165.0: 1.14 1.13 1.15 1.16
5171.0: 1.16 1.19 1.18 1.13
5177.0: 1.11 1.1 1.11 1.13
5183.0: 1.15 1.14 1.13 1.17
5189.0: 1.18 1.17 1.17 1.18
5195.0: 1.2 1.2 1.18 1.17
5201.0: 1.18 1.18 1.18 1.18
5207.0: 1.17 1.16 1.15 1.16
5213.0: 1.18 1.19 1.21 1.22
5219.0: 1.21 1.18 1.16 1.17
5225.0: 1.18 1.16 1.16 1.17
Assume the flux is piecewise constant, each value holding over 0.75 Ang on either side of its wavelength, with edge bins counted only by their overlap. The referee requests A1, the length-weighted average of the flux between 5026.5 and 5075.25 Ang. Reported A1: 1.07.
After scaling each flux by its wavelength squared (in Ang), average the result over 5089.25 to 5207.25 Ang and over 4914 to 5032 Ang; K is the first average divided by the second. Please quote 1.1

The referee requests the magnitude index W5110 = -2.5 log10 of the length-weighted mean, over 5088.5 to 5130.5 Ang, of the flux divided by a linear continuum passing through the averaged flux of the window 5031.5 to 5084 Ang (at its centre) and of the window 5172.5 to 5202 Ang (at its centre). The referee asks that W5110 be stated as 0.015 mag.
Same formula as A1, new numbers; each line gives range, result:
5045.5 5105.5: 1.07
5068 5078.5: 1.08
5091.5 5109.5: 1.08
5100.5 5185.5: 1.13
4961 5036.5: 1.11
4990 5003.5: 1.17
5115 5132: 1.1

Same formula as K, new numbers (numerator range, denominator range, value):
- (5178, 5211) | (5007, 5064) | 1.13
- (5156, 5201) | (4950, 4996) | 1.13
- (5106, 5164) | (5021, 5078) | 1.09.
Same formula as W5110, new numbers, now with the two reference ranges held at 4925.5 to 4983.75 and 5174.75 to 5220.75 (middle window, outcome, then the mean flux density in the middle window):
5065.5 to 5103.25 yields 0.061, 1.07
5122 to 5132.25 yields 0.040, 1.11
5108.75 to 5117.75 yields 0.003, 1.14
